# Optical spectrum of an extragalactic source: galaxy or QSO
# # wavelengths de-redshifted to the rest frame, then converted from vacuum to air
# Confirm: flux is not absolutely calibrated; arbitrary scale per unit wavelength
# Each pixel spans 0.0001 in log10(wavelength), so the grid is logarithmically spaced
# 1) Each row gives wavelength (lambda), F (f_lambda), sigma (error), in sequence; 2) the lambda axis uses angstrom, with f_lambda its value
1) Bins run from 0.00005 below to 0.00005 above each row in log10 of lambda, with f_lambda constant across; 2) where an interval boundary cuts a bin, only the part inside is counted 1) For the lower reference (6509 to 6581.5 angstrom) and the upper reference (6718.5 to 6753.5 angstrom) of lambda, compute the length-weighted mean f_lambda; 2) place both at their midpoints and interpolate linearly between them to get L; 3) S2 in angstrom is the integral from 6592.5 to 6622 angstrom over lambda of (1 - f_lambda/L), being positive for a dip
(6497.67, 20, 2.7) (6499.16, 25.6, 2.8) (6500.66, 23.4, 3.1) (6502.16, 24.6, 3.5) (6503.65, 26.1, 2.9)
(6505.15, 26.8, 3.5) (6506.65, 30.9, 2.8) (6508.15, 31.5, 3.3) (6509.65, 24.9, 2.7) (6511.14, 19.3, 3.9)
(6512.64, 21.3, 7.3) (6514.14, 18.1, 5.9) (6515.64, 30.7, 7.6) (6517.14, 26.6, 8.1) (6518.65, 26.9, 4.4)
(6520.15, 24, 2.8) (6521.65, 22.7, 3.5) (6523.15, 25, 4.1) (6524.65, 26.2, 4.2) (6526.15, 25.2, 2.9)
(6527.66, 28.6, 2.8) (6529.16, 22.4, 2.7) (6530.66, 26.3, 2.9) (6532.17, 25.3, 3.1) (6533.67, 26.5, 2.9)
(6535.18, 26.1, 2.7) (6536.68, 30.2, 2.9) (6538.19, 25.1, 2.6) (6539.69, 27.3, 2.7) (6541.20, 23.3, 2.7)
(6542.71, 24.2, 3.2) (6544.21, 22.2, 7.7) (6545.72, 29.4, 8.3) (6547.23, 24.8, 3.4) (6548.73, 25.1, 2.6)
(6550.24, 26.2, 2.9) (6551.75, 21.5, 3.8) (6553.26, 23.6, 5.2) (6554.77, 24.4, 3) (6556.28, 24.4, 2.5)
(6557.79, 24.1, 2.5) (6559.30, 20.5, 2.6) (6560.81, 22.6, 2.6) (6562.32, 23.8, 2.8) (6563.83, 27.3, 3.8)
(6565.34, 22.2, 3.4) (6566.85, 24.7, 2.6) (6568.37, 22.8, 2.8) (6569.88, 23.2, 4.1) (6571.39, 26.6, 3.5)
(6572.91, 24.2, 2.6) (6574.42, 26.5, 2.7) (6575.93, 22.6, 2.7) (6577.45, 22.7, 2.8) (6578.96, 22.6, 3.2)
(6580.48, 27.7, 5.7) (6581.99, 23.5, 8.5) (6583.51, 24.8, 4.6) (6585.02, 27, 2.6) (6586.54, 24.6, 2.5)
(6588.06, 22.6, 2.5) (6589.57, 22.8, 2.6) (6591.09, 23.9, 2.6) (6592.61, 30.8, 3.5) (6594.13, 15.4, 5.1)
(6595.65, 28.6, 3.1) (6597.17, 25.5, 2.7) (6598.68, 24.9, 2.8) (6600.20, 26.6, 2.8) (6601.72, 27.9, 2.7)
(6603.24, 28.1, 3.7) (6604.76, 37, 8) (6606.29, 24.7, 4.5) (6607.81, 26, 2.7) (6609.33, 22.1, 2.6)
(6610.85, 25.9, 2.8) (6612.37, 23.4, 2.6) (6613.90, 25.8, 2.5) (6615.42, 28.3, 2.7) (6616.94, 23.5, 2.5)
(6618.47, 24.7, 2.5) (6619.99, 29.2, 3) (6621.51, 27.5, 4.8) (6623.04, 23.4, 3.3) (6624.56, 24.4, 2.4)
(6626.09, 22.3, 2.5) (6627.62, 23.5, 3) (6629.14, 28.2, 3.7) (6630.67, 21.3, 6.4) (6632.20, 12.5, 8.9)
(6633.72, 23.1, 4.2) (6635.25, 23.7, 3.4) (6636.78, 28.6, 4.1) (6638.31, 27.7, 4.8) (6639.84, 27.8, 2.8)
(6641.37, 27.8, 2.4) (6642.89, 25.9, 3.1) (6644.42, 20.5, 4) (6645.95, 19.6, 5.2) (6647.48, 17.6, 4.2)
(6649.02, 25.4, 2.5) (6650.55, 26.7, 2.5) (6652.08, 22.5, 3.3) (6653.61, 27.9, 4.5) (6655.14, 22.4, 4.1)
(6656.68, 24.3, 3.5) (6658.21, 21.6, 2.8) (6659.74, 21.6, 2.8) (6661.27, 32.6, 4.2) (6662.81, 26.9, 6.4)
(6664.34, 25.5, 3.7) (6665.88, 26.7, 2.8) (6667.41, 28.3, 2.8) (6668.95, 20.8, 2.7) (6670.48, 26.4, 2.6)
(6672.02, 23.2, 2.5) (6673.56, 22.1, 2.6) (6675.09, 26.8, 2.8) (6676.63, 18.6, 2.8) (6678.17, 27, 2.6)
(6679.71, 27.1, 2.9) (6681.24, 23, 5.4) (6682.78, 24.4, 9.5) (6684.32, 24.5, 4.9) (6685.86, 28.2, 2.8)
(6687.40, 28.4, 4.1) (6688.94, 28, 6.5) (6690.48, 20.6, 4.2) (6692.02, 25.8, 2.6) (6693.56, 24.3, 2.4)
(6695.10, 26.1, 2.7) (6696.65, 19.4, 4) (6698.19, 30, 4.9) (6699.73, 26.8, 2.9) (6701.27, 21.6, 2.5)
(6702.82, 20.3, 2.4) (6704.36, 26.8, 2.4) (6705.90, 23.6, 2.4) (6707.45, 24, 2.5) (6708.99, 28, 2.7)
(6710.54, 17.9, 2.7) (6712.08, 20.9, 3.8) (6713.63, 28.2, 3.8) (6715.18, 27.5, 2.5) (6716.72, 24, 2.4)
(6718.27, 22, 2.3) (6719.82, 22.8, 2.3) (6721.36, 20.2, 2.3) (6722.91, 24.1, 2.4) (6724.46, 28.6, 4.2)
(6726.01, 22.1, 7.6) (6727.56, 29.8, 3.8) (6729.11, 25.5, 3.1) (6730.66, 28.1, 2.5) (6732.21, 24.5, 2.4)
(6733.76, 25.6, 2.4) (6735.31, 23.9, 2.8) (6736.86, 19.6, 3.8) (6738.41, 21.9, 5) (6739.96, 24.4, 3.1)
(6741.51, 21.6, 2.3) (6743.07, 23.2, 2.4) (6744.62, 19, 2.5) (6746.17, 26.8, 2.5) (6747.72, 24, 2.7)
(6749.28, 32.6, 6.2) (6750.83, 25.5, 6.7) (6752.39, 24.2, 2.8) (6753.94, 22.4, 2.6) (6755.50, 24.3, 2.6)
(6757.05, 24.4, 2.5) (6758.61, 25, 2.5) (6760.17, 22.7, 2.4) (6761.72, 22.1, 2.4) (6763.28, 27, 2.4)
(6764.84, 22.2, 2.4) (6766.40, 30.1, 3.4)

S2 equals -2.0 angstrom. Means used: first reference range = 24.6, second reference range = 24.4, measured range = 26.2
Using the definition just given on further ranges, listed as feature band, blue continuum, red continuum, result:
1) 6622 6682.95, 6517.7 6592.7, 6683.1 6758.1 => 0.9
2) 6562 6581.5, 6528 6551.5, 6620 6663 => 0.6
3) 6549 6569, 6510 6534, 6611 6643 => 0.8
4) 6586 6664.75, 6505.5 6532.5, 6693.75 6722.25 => -1.2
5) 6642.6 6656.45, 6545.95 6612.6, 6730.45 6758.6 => 0.8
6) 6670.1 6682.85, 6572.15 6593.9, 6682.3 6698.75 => 0.5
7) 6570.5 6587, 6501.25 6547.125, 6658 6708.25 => 0.4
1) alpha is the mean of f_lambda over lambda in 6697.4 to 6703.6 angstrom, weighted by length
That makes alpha 24.7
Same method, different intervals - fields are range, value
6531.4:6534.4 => 25.9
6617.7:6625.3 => 25.9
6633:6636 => 23.4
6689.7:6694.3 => 23.6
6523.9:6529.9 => 25.6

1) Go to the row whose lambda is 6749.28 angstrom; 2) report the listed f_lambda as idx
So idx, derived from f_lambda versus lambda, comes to 32.6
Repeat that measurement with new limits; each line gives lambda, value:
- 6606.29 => 24.7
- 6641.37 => 27.8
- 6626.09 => 22.3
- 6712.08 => 20.9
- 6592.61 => 30.8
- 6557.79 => 24.1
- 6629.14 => 28.2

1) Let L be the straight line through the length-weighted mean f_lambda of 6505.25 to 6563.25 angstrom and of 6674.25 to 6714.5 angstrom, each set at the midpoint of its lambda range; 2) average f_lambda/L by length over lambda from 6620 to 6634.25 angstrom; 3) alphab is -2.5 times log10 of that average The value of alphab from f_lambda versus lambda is 0.071 mag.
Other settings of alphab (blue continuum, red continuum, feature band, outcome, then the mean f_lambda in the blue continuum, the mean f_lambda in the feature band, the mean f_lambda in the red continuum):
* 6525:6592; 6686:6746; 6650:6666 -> -0.04 mag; 24.7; 25.3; 24.3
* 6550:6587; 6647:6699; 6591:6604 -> -0.07 mag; 24.1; 25.8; 24.9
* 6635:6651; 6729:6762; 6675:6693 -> -0.03 mag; 24.6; 25.1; 24.2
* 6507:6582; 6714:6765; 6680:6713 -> 0.00 mag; 24.8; 24.5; 24.3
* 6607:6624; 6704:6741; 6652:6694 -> -0.01 mag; 25.4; 25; 24.3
